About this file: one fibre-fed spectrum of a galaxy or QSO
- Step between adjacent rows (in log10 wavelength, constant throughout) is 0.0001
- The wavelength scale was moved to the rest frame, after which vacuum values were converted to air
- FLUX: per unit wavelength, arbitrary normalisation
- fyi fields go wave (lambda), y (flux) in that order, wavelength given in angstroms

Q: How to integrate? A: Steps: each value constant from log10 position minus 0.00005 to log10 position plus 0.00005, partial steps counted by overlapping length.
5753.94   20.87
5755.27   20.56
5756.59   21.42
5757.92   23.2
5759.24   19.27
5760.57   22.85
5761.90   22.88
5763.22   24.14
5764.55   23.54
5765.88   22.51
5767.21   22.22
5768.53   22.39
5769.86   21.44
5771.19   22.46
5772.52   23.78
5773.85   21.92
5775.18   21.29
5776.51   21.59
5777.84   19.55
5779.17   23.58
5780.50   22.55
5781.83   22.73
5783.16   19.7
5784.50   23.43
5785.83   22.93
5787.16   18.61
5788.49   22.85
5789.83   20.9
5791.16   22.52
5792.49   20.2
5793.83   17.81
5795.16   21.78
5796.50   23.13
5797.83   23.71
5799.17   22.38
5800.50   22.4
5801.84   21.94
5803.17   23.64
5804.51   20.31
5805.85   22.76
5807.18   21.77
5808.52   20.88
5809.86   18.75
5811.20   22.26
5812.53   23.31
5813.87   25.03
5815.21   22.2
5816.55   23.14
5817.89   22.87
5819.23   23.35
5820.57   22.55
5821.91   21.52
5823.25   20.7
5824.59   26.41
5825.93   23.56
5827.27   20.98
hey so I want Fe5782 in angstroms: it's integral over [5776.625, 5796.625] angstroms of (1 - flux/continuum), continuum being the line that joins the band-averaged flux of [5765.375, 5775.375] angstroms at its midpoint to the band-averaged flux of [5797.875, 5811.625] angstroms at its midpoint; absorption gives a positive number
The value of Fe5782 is 0.6 angstroms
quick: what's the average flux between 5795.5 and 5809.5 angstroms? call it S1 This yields 22.2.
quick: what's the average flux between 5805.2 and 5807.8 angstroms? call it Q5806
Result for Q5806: 22.3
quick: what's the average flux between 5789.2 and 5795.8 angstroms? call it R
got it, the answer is 20.7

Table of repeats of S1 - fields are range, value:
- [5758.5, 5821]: 22.1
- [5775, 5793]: 21.6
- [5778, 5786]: 22.3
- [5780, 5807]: 21.8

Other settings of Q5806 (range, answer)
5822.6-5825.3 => 23.6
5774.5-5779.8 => 21.5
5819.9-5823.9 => 21.6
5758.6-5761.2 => 21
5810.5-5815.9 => 23.2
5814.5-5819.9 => 22.9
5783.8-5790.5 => 21.7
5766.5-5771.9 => 22.2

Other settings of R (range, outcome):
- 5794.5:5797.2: 22.5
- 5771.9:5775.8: 22.3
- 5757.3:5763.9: 22.5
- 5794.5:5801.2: 22.7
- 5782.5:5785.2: 21.5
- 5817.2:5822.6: 22.6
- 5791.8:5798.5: 21.3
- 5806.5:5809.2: 21.3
